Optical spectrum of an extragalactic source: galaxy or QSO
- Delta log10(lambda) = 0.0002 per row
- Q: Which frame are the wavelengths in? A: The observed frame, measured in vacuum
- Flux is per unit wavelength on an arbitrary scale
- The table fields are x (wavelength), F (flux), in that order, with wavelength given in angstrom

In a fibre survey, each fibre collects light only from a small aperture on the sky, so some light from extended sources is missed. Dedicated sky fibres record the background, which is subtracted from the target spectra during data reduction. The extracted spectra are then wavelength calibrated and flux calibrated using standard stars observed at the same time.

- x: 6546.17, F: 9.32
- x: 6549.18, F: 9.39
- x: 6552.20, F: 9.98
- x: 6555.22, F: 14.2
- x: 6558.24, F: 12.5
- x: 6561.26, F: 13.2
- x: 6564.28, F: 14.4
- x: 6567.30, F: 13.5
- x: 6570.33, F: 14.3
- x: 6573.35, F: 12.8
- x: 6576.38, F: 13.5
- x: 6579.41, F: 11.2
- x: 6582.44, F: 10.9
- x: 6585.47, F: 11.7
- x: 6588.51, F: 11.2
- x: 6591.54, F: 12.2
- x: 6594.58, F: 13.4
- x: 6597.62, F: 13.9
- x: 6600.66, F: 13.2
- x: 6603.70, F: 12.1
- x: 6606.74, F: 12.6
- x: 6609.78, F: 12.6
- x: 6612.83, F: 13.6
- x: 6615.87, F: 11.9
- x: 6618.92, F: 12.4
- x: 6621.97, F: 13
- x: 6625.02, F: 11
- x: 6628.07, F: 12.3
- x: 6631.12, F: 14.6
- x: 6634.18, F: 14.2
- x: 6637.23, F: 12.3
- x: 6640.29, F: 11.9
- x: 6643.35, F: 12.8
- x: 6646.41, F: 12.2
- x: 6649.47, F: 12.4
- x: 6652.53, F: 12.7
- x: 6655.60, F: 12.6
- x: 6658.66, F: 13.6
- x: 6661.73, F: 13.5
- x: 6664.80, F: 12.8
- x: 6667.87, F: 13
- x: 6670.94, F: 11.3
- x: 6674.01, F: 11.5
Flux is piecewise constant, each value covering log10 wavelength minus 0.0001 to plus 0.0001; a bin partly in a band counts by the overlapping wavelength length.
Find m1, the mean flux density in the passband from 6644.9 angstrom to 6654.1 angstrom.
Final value 12.4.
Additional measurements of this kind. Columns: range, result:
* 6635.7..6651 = 12.3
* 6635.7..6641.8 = 12.1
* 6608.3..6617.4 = 12.7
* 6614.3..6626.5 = 12.1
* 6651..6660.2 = 13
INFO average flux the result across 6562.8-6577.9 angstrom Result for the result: 13.7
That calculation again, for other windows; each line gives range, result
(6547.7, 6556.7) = 11.2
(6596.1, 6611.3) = 12.9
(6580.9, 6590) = 11.3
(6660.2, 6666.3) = 13.1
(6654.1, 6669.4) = 13.1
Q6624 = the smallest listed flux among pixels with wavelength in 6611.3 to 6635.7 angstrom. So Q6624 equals 11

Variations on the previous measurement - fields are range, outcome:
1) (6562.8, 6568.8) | 13.5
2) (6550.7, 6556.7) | 9.98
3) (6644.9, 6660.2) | 12.2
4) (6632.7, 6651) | 11.9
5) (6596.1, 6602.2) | 13.2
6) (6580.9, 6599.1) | 10.9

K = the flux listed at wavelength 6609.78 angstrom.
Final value 12.6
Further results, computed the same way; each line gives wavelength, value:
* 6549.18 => 9.39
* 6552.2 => 9.98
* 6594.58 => 13.4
